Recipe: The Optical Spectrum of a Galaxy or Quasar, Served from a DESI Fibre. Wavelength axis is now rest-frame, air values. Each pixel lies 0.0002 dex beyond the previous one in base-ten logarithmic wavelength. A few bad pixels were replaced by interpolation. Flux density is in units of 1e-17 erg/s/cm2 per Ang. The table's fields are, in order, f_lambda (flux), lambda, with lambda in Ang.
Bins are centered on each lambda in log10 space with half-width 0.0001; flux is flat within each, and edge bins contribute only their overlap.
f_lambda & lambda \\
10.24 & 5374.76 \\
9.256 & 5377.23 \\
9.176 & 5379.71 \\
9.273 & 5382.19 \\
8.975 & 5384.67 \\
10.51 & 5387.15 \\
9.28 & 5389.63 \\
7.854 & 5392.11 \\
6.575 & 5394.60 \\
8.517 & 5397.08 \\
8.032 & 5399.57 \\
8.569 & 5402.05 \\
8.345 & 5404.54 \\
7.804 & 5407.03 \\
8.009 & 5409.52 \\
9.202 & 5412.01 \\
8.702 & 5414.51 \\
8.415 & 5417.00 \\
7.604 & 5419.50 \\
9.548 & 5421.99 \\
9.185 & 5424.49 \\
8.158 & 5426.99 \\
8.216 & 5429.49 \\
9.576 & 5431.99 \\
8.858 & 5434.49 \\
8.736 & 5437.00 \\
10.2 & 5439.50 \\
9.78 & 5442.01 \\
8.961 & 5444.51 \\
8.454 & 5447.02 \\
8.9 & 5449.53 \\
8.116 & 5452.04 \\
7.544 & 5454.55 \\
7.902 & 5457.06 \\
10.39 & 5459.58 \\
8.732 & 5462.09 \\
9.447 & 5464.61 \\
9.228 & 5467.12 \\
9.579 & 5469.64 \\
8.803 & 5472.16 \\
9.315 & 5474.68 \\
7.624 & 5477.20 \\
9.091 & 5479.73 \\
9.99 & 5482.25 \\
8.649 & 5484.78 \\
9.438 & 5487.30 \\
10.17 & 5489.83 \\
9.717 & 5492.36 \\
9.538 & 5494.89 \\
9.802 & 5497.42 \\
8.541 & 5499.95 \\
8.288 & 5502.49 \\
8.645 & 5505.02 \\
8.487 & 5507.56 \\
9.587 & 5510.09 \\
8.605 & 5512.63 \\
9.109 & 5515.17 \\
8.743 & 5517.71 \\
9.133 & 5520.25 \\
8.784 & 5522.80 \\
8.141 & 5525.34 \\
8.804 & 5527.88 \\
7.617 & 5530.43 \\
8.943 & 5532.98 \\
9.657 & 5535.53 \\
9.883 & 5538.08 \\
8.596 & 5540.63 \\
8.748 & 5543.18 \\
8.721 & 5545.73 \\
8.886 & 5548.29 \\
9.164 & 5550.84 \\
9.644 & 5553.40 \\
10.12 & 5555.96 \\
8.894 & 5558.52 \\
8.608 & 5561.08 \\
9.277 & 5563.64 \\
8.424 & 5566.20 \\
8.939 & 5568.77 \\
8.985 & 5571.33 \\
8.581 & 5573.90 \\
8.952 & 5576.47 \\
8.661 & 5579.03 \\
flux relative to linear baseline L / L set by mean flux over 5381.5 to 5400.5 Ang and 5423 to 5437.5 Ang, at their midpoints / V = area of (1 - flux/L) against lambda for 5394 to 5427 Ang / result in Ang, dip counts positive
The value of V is 1.3 Ang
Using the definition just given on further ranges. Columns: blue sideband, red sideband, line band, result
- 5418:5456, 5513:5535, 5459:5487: -1.3 Ang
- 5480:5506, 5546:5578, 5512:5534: 1.2 Ang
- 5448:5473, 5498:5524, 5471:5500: -1.4 Ang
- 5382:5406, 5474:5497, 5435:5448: -0.4 Ang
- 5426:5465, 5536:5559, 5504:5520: 0.4 Ang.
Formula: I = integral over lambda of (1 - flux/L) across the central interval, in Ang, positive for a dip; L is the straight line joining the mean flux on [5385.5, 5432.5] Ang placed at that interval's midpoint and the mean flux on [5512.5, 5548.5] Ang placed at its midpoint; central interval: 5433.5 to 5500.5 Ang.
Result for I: -3.3 Ang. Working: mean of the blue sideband 8.52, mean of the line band 9.1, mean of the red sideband 8.83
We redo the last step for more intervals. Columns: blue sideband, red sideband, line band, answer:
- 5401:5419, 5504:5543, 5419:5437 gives -0.67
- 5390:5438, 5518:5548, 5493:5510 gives -0.48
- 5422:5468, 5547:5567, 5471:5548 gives 0.67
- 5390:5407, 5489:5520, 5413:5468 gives -2.57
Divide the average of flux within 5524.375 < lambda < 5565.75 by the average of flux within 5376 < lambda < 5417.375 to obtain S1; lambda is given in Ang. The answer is 1.0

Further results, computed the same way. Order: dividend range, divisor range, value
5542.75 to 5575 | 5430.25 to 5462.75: 1.01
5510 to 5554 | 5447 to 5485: 1.00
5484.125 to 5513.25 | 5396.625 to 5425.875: 1.08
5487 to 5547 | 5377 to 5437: 1.04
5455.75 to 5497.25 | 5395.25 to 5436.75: 1.08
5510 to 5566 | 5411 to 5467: 1.01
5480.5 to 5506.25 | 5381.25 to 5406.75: 1.08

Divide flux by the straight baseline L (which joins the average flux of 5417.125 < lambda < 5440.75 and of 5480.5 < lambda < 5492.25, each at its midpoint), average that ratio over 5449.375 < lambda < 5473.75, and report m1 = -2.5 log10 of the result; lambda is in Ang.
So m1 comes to 0.05 mag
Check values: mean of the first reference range 8.87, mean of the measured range 8.87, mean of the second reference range 9.56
